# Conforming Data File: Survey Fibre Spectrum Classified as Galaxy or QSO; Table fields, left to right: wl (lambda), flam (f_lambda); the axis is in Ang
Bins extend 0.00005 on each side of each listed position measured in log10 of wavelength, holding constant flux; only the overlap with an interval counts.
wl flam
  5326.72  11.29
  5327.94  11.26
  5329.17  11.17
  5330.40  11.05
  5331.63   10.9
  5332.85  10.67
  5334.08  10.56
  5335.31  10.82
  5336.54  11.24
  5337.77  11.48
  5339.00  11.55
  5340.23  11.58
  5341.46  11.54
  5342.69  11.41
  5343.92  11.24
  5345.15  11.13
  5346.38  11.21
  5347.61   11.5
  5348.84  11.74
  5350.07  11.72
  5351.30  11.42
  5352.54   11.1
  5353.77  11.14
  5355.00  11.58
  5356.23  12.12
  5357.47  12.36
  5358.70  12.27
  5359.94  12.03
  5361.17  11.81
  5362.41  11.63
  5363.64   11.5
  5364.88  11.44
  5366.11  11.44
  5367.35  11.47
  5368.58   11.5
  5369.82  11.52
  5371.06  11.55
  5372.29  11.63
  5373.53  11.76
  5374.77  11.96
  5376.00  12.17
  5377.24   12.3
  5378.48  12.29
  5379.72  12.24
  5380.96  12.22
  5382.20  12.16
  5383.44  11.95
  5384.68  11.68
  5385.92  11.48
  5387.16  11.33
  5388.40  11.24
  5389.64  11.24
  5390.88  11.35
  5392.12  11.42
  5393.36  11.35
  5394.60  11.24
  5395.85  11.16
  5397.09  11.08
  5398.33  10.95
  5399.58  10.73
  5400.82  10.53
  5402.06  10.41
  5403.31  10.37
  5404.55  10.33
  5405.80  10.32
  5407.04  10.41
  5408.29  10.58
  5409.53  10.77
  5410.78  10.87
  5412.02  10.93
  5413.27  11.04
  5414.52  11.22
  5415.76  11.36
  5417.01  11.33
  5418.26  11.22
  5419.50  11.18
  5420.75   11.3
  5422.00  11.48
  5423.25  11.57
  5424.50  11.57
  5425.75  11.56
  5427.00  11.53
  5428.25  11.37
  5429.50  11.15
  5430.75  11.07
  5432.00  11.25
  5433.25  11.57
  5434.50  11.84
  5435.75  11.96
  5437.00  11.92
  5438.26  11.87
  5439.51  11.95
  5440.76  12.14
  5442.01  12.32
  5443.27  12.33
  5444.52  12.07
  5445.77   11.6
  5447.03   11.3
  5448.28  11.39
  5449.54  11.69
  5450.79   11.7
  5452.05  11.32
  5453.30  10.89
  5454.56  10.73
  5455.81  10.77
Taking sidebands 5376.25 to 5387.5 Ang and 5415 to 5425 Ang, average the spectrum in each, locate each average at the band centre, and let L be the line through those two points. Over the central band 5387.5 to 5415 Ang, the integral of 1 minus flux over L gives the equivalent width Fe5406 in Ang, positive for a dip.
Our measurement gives 1.84 Ang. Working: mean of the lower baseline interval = 12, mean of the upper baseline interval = 11.4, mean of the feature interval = 10.9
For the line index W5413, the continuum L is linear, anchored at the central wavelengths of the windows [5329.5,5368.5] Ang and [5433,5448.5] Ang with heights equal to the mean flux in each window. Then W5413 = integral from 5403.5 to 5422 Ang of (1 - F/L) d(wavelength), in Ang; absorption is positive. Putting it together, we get 1.3 Ang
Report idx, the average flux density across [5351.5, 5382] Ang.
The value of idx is 11.8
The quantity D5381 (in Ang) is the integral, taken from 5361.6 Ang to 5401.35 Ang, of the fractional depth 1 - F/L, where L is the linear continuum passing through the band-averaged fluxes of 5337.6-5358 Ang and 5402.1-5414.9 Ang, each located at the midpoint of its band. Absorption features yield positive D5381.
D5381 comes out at -1.8 Ang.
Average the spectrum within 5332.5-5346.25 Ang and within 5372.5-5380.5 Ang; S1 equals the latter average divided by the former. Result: 1.08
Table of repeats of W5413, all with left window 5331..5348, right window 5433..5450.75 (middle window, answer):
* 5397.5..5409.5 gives 1.1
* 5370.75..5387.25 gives -0.7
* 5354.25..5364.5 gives -0.5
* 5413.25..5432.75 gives 0.7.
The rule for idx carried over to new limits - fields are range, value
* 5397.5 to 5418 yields 10.8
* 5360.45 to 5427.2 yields 11.3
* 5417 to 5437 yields 11.5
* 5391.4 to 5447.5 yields 11.3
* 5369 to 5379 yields 11.9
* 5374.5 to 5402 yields 11.5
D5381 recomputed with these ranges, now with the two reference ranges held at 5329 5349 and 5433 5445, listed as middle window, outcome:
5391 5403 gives 0.7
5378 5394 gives -0.1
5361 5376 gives -0.2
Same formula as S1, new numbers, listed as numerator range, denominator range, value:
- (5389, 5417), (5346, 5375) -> 0.94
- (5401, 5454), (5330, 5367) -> 0.99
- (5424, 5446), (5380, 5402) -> 1.03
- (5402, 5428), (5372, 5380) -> 0.92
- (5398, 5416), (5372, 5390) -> 0.90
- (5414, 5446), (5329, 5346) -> 1.04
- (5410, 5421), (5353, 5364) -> 0.94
